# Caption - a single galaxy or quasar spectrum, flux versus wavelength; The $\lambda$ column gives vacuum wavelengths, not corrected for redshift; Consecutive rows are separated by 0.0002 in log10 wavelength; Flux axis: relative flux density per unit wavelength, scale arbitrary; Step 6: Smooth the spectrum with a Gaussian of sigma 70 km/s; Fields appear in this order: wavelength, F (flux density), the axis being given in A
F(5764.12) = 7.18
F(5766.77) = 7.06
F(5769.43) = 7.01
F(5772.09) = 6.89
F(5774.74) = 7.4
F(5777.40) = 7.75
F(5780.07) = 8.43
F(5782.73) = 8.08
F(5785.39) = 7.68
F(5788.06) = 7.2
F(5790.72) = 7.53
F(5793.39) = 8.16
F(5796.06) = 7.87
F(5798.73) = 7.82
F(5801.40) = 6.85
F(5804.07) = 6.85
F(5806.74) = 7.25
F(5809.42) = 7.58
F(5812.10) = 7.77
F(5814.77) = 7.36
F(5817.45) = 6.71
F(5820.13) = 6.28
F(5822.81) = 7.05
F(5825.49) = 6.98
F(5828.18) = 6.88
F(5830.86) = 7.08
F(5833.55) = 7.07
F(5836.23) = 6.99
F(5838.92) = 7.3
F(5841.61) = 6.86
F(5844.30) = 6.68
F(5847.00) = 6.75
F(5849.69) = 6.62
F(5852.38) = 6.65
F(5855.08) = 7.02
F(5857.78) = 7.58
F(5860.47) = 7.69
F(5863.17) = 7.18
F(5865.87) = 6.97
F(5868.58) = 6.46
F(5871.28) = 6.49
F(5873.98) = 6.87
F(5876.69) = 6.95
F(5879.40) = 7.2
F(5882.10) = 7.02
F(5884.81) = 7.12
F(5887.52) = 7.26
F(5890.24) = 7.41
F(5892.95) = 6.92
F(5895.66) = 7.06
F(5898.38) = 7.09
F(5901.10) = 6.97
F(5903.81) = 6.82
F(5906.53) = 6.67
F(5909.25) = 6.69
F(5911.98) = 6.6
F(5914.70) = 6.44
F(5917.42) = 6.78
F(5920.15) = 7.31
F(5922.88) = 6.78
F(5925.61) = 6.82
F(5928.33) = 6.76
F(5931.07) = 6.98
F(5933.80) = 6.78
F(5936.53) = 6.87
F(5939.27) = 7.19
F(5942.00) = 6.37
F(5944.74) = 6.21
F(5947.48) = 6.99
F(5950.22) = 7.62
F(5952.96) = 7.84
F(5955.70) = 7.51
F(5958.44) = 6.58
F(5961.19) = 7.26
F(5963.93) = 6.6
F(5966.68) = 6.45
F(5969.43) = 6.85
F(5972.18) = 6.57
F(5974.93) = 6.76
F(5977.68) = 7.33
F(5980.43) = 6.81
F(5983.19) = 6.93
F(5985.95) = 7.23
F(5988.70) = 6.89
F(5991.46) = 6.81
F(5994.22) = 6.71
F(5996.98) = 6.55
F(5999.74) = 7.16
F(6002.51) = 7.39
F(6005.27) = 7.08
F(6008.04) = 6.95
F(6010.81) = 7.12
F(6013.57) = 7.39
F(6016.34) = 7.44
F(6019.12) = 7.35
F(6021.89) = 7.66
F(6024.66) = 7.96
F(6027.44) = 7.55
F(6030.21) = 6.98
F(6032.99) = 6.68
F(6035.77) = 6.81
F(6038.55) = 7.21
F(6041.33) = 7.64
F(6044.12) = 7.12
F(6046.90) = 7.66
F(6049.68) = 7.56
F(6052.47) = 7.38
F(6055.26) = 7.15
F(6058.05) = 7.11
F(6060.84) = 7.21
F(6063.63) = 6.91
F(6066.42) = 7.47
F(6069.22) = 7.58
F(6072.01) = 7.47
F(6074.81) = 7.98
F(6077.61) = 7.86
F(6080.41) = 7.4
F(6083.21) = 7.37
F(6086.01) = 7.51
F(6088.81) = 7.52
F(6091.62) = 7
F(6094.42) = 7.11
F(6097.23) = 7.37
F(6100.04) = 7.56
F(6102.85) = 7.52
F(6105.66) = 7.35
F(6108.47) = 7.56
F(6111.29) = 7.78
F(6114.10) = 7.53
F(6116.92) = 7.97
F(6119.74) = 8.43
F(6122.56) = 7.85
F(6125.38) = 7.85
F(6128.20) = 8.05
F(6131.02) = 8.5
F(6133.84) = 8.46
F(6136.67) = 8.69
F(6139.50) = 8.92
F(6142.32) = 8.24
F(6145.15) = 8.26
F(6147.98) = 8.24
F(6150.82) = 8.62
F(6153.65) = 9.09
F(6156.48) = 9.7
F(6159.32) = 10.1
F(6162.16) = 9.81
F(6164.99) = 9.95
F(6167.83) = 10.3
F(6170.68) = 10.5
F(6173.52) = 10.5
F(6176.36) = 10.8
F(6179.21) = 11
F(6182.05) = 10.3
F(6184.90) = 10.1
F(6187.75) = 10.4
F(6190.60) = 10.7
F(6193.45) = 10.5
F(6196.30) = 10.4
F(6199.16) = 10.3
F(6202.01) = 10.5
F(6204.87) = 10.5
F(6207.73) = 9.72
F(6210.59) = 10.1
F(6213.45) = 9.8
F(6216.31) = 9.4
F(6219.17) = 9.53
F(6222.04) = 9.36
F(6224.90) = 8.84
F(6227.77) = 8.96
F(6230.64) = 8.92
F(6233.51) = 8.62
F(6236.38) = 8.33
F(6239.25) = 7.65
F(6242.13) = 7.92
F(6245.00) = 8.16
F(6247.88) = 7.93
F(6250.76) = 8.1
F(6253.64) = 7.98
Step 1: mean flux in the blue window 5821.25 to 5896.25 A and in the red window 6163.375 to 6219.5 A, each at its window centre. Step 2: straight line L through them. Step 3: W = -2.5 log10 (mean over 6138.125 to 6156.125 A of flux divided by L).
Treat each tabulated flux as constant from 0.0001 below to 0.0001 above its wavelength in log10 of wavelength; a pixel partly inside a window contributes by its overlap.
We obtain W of 0.14 mag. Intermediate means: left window 7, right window 10.3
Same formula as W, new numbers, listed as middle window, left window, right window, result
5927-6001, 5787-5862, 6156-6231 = 0.192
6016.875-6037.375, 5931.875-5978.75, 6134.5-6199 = 0.086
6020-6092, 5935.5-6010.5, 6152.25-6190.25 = 0.128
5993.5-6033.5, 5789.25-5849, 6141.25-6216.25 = 0.198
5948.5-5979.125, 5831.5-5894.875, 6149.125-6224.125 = 0.133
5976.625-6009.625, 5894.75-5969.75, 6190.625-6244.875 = 0.067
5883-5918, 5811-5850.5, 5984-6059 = 0.021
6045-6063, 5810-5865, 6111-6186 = 0.159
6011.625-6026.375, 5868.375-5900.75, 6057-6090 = -0.032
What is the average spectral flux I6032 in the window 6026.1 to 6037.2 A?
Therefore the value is 7.01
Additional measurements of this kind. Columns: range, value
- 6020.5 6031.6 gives 7.54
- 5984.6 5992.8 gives 6.98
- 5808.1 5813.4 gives 7.67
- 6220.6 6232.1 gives 9.02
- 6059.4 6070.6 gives 7.29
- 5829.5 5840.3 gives 7.11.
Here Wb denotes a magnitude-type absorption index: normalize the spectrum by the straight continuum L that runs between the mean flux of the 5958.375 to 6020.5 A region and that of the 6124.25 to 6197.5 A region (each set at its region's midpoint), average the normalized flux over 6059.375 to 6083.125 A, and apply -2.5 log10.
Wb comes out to 0.100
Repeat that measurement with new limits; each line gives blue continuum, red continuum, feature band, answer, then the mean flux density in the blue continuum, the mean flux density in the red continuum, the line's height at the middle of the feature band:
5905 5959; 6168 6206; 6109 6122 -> 0.199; 6.89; 10.5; 9.48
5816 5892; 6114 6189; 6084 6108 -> 0.192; 6.97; 9.22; 8.8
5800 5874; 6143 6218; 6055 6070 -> 0.231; 7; 9.97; 8.95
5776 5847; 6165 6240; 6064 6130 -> 0.203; 7.3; 9.87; 9.17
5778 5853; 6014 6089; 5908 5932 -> 0.079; 7.24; 7.39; 7.3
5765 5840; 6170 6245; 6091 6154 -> 0.155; 7.32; 9.72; 9.21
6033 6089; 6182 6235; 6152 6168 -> -0.087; 7.38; 9.82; 9.02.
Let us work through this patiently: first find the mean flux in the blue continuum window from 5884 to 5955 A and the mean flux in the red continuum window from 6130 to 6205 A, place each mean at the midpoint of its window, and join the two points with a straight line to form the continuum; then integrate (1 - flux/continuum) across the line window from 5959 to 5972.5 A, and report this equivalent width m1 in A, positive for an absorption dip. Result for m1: 1.3 A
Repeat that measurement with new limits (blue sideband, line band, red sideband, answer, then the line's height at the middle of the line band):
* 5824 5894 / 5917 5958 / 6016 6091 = 1.0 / 7.16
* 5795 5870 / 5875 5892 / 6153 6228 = 0.8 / 7.5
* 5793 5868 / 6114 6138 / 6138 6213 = 3.3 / 9.5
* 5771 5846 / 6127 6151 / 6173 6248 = 2.0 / 9.2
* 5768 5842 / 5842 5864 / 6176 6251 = 1.6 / 7.57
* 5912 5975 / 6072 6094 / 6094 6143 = 0.6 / 7.73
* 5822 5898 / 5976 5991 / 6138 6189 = 2.0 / 8.11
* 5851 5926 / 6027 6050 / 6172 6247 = 2.8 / 8.22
